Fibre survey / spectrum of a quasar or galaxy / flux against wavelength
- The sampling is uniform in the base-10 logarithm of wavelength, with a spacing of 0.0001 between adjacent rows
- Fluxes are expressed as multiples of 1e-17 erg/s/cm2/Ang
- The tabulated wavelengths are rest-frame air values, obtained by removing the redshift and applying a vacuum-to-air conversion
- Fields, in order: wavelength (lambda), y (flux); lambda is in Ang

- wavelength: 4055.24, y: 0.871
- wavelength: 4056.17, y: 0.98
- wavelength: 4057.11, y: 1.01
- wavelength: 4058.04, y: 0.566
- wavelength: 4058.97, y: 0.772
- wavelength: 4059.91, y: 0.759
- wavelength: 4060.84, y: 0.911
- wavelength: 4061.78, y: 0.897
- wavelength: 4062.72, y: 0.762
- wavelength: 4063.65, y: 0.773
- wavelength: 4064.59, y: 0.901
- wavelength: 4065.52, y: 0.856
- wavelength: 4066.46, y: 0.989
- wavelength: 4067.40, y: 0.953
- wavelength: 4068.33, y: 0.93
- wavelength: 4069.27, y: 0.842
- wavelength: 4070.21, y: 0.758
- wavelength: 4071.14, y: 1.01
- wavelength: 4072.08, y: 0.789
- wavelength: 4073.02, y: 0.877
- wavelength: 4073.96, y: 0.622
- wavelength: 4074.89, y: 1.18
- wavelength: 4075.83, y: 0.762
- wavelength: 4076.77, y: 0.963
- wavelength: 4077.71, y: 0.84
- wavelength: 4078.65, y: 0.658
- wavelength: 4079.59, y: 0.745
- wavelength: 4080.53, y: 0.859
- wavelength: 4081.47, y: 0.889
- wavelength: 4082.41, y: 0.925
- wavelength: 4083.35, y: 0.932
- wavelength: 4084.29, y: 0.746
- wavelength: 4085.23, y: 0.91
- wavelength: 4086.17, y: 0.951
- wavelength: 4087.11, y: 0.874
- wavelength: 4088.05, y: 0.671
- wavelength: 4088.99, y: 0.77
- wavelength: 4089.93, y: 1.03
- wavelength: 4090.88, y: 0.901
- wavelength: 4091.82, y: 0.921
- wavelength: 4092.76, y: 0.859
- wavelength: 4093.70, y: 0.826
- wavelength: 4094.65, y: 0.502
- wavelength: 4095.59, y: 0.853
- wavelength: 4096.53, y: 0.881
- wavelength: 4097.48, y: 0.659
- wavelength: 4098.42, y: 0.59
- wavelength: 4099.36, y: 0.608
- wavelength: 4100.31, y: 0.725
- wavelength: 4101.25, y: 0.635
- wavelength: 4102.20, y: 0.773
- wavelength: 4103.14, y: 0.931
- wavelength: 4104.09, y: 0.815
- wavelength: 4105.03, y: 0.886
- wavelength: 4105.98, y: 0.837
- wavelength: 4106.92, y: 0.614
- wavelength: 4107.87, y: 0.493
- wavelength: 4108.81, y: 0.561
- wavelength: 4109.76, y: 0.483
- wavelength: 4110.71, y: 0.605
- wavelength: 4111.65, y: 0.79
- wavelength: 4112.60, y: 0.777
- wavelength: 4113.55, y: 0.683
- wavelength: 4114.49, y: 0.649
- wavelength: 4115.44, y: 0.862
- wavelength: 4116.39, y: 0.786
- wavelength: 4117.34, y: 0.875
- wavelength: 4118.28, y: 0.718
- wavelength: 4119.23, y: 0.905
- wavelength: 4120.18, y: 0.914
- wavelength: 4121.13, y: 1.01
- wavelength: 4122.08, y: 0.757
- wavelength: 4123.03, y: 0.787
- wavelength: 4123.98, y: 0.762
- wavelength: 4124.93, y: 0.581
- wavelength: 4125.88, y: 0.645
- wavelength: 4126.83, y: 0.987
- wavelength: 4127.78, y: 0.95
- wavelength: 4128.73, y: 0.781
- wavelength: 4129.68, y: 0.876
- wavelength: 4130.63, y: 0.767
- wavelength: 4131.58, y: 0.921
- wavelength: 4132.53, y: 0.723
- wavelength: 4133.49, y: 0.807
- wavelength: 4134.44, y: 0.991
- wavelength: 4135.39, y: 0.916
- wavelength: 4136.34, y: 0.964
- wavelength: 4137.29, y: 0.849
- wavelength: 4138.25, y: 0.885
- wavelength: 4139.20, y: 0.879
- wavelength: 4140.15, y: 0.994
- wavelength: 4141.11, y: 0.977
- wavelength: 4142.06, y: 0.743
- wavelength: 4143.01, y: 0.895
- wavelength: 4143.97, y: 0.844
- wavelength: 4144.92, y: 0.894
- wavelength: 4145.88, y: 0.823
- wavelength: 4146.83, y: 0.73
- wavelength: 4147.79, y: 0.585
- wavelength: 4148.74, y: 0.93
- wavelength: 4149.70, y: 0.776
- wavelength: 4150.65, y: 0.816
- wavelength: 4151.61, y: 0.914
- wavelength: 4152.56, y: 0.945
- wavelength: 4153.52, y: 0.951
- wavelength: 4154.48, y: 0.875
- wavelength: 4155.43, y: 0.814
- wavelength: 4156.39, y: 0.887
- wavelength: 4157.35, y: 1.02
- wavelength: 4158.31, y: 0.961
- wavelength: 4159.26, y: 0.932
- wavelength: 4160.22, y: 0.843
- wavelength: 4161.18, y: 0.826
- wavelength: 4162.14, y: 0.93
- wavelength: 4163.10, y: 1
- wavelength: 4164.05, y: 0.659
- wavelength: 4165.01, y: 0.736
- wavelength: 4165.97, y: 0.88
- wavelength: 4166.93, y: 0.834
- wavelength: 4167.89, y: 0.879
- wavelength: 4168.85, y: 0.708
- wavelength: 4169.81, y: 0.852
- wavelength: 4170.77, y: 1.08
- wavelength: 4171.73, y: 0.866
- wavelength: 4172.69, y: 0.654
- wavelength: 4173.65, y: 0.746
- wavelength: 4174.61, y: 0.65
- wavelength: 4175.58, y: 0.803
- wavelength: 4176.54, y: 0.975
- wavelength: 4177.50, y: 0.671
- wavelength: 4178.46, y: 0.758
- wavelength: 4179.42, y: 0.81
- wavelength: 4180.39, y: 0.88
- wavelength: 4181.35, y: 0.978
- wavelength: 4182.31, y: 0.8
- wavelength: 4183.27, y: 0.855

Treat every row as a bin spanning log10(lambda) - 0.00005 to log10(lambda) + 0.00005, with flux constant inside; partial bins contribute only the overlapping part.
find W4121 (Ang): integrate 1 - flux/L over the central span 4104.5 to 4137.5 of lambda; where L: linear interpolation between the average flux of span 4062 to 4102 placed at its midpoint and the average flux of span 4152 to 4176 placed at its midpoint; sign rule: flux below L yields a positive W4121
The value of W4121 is 2.1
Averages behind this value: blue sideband 0.827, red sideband 0.853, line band 0.786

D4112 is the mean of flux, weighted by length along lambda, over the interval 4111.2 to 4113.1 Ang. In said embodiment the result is 0.78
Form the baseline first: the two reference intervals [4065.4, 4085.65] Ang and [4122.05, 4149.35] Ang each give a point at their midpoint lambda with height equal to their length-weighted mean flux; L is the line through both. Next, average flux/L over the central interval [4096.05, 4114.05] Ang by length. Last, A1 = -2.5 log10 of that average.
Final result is 0.21 mag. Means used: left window 0.865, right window 0.837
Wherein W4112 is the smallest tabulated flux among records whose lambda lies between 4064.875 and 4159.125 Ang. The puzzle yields 0.483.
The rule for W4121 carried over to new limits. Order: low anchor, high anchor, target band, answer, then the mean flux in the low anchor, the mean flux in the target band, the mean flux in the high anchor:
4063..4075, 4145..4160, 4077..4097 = 0.79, 0.873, 0.837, 0.864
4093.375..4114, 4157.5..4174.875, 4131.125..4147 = -1.90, 0.705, 0.875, 0.841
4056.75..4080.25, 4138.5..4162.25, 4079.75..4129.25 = 4.20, 0.844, 0.783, 0.871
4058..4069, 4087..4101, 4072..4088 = -0.85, 0.85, 0.851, 0.773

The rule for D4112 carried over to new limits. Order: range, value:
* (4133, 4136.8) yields 0.919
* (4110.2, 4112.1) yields 0.694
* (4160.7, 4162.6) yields 0.876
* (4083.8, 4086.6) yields 0.869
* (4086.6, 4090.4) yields 0.839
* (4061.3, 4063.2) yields 0.828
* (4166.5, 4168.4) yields 0.854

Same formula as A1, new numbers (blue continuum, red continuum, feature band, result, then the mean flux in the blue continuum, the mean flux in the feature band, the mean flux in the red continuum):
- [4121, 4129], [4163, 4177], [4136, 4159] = -0.08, 0.798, 0.873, 0.817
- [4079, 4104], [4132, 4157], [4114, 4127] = 0.05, 0.806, 0.798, 0.863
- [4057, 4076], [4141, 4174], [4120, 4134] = 0.05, 0.852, 0.816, 0.851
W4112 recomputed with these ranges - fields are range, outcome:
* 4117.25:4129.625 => 0.581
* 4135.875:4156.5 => 0.585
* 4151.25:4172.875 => 0.654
